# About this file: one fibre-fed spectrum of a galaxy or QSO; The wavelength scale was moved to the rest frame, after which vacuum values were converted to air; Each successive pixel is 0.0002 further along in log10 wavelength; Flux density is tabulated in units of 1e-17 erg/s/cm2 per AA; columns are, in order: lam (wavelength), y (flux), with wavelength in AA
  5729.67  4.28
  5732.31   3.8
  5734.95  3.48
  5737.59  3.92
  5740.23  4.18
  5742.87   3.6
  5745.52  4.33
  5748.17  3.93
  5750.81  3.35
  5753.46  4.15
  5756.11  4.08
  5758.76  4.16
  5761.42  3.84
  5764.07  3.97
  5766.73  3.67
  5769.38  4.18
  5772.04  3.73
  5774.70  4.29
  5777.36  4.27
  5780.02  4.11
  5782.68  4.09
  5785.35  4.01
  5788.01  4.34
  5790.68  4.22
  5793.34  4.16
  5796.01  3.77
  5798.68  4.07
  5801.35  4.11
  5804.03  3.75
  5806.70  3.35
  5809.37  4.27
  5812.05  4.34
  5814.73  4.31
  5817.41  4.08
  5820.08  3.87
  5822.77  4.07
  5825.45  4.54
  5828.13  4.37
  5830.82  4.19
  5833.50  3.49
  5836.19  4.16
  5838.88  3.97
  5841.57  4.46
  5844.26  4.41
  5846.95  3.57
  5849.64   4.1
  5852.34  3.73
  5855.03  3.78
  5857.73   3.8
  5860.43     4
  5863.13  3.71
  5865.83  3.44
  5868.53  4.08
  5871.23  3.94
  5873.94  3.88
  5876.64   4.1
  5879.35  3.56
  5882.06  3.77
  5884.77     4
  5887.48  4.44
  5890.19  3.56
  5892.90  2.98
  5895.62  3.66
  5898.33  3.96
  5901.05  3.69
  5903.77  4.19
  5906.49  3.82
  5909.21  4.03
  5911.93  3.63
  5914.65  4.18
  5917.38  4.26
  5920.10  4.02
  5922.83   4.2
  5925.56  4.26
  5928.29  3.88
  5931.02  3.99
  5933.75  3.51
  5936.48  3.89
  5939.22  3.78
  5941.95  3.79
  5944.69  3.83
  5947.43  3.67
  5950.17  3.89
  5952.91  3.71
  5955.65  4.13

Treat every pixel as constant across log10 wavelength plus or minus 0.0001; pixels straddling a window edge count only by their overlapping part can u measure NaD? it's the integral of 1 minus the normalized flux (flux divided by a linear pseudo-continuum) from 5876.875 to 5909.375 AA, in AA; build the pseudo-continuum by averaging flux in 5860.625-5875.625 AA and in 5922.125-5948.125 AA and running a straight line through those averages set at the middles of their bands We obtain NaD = 0.36 AA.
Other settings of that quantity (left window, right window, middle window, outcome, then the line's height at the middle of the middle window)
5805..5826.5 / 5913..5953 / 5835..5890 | 1.2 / 4.03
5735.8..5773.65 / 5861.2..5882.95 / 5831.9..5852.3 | -0.9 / 3.85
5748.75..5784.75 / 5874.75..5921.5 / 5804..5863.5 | -1.4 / 3.93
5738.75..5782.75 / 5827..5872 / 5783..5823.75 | -0.8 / 3.97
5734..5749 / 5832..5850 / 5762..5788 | -0.6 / 3.95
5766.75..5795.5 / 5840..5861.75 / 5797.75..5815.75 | 0.2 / 4.06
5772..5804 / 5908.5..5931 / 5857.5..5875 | 1.0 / 4.07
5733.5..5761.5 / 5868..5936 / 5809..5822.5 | -0.9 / 3.91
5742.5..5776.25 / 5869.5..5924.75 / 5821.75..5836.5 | -0.8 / 3.93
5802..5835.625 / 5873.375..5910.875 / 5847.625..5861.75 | 0.3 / 3.94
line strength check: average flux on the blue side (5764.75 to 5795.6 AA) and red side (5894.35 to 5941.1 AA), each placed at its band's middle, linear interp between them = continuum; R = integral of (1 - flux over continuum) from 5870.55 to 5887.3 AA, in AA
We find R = 0.3 AA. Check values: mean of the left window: 4.09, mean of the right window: 3.94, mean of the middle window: 3.91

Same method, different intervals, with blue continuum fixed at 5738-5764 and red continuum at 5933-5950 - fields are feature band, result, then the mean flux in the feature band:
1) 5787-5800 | -0.6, 4.11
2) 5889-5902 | 0.8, 3.57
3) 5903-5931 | -1.9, 4.04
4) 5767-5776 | -0.2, 4.02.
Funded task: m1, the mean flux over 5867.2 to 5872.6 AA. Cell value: 4.01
